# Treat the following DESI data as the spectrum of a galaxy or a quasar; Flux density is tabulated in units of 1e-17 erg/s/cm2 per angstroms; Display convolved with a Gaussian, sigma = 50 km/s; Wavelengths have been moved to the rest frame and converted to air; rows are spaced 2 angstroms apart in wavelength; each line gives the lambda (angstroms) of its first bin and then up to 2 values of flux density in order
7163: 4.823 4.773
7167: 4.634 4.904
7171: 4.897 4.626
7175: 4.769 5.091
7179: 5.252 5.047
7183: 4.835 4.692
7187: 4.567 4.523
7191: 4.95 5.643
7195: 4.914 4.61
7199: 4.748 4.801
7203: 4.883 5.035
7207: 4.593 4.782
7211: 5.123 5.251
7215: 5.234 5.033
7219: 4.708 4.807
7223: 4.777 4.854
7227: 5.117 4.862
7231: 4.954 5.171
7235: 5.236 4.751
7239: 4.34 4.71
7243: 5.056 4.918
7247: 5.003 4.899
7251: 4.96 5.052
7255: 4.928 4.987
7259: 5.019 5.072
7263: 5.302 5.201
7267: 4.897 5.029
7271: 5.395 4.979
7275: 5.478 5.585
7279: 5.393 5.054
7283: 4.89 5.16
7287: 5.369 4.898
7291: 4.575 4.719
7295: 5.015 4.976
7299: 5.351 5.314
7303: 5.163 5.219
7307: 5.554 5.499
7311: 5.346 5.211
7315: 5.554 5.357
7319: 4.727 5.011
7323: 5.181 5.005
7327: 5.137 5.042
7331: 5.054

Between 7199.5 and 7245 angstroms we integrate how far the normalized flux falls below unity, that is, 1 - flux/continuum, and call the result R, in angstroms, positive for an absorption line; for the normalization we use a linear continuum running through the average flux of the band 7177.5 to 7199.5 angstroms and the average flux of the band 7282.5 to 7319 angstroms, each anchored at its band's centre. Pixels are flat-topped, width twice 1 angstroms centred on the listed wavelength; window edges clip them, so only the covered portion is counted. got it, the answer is 0.6 angstroms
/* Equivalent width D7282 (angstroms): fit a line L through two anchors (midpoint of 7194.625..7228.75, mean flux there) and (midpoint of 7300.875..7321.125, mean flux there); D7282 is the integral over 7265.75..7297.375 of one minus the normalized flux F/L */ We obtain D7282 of 0.4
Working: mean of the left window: 4.9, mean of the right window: 5.28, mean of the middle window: 5.09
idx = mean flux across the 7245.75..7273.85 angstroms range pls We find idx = 5.05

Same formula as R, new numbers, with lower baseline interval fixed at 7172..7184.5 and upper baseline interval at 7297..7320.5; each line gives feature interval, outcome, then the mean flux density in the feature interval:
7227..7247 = 0.7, 4.91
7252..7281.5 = 0.0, 5.16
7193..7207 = 0.3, 4.87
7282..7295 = 0.7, 4.94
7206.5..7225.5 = 0.4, 4.93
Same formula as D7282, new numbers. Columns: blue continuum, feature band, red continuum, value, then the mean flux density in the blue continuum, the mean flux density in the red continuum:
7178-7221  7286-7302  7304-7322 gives 0.58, 4.91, 5.28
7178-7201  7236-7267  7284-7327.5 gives 0.51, 4.89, 5.15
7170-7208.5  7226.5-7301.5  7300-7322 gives 1.07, 4.87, 5.27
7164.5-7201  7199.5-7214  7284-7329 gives -0.01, 4.86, 5.15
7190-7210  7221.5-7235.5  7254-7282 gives 0.08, 4.9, 5.17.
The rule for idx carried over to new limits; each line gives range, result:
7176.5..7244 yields 4.91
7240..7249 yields 4.92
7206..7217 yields 5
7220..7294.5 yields 5.01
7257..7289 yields 5.17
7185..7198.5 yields 4.85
